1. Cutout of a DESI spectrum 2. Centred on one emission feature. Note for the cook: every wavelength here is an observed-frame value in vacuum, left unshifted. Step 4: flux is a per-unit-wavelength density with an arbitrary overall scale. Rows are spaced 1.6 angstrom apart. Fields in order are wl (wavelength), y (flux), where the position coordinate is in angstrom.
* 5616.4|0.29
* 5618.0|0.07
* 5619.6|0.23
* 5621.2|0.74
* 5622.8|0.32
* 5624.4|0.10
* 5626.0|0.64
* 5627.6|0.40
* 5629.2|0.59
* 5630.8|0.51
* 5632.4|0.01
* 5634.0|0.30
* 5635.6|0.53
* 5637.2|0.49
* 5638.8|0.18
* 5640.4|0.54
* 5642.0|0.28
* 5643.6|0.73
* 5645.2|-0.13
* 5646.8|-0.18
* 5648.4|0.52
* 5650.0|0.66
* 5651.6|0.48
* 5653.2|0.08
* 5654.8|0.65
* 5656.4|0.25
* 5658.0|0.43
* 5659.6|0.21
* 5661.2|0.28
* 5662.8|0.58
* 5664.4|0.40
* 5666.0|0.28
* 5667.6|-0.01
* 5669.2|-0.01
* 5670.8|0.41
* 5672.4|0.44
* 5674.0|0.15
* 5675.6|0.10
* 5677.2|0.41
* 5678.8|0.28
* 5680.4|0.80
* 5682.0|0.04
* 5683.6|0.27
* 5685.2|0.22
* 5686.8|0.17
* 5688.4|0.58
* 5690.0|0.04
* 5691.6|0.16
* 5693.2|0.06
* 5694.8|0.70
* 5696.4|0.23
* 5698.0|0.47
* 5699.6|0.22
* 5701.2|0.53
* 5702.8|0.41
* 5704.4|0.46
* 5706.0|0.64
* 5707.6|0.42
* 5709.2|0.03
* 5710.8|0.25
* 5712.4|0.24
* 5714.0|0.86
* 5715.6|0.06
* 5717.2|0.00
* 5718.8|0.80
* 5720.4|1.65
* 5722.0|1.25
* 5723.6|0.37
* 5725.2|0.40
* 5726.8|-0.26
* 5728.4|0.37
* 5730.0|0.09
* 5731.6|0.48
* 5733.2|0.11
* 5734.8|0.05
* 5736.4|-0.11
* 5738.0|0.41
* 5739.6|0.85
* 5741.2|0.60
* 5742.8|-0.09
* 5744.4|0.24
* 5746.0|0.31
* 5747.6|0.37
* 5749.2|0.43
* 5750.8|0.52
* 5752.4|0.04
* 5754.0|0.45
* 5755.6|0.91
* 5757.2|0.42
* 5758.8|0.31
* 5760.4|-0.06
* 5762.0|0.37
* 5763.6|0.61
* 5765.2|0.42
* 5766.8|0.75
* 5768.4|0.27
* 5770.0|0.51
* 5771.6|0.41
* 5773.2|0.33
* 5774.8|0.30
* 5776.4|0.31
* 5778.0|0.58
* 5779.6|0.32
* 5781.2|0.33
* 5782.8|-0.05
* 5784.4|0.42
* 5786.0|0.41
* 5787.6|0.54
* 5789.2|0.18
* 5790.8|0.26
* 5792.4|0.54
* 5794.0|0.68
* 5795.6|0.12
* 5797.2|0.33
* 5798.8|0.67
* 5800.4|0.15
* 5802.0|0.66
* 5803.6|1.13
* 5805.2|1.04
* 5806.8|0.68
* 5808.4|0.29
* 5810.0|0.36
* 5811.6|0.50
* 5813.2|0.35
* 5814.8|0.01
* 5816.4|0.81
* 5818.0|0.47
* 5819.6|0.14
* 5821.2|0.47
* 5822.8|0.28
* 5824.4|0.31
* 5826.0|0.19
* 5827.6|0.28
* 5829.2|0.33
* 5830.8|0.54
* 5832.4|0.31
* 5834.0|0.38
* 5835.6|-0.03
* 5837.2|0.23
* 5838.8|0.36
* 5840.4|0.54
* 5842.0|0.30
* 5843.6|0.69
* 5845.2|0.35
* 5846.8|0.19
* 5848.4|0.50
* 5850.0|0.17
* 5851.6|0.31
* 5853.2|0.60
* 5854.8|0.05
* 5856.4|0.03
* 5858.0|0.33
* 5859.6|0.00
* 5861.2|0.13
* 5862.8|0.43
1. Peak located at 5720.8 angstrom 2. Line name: Hgamma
